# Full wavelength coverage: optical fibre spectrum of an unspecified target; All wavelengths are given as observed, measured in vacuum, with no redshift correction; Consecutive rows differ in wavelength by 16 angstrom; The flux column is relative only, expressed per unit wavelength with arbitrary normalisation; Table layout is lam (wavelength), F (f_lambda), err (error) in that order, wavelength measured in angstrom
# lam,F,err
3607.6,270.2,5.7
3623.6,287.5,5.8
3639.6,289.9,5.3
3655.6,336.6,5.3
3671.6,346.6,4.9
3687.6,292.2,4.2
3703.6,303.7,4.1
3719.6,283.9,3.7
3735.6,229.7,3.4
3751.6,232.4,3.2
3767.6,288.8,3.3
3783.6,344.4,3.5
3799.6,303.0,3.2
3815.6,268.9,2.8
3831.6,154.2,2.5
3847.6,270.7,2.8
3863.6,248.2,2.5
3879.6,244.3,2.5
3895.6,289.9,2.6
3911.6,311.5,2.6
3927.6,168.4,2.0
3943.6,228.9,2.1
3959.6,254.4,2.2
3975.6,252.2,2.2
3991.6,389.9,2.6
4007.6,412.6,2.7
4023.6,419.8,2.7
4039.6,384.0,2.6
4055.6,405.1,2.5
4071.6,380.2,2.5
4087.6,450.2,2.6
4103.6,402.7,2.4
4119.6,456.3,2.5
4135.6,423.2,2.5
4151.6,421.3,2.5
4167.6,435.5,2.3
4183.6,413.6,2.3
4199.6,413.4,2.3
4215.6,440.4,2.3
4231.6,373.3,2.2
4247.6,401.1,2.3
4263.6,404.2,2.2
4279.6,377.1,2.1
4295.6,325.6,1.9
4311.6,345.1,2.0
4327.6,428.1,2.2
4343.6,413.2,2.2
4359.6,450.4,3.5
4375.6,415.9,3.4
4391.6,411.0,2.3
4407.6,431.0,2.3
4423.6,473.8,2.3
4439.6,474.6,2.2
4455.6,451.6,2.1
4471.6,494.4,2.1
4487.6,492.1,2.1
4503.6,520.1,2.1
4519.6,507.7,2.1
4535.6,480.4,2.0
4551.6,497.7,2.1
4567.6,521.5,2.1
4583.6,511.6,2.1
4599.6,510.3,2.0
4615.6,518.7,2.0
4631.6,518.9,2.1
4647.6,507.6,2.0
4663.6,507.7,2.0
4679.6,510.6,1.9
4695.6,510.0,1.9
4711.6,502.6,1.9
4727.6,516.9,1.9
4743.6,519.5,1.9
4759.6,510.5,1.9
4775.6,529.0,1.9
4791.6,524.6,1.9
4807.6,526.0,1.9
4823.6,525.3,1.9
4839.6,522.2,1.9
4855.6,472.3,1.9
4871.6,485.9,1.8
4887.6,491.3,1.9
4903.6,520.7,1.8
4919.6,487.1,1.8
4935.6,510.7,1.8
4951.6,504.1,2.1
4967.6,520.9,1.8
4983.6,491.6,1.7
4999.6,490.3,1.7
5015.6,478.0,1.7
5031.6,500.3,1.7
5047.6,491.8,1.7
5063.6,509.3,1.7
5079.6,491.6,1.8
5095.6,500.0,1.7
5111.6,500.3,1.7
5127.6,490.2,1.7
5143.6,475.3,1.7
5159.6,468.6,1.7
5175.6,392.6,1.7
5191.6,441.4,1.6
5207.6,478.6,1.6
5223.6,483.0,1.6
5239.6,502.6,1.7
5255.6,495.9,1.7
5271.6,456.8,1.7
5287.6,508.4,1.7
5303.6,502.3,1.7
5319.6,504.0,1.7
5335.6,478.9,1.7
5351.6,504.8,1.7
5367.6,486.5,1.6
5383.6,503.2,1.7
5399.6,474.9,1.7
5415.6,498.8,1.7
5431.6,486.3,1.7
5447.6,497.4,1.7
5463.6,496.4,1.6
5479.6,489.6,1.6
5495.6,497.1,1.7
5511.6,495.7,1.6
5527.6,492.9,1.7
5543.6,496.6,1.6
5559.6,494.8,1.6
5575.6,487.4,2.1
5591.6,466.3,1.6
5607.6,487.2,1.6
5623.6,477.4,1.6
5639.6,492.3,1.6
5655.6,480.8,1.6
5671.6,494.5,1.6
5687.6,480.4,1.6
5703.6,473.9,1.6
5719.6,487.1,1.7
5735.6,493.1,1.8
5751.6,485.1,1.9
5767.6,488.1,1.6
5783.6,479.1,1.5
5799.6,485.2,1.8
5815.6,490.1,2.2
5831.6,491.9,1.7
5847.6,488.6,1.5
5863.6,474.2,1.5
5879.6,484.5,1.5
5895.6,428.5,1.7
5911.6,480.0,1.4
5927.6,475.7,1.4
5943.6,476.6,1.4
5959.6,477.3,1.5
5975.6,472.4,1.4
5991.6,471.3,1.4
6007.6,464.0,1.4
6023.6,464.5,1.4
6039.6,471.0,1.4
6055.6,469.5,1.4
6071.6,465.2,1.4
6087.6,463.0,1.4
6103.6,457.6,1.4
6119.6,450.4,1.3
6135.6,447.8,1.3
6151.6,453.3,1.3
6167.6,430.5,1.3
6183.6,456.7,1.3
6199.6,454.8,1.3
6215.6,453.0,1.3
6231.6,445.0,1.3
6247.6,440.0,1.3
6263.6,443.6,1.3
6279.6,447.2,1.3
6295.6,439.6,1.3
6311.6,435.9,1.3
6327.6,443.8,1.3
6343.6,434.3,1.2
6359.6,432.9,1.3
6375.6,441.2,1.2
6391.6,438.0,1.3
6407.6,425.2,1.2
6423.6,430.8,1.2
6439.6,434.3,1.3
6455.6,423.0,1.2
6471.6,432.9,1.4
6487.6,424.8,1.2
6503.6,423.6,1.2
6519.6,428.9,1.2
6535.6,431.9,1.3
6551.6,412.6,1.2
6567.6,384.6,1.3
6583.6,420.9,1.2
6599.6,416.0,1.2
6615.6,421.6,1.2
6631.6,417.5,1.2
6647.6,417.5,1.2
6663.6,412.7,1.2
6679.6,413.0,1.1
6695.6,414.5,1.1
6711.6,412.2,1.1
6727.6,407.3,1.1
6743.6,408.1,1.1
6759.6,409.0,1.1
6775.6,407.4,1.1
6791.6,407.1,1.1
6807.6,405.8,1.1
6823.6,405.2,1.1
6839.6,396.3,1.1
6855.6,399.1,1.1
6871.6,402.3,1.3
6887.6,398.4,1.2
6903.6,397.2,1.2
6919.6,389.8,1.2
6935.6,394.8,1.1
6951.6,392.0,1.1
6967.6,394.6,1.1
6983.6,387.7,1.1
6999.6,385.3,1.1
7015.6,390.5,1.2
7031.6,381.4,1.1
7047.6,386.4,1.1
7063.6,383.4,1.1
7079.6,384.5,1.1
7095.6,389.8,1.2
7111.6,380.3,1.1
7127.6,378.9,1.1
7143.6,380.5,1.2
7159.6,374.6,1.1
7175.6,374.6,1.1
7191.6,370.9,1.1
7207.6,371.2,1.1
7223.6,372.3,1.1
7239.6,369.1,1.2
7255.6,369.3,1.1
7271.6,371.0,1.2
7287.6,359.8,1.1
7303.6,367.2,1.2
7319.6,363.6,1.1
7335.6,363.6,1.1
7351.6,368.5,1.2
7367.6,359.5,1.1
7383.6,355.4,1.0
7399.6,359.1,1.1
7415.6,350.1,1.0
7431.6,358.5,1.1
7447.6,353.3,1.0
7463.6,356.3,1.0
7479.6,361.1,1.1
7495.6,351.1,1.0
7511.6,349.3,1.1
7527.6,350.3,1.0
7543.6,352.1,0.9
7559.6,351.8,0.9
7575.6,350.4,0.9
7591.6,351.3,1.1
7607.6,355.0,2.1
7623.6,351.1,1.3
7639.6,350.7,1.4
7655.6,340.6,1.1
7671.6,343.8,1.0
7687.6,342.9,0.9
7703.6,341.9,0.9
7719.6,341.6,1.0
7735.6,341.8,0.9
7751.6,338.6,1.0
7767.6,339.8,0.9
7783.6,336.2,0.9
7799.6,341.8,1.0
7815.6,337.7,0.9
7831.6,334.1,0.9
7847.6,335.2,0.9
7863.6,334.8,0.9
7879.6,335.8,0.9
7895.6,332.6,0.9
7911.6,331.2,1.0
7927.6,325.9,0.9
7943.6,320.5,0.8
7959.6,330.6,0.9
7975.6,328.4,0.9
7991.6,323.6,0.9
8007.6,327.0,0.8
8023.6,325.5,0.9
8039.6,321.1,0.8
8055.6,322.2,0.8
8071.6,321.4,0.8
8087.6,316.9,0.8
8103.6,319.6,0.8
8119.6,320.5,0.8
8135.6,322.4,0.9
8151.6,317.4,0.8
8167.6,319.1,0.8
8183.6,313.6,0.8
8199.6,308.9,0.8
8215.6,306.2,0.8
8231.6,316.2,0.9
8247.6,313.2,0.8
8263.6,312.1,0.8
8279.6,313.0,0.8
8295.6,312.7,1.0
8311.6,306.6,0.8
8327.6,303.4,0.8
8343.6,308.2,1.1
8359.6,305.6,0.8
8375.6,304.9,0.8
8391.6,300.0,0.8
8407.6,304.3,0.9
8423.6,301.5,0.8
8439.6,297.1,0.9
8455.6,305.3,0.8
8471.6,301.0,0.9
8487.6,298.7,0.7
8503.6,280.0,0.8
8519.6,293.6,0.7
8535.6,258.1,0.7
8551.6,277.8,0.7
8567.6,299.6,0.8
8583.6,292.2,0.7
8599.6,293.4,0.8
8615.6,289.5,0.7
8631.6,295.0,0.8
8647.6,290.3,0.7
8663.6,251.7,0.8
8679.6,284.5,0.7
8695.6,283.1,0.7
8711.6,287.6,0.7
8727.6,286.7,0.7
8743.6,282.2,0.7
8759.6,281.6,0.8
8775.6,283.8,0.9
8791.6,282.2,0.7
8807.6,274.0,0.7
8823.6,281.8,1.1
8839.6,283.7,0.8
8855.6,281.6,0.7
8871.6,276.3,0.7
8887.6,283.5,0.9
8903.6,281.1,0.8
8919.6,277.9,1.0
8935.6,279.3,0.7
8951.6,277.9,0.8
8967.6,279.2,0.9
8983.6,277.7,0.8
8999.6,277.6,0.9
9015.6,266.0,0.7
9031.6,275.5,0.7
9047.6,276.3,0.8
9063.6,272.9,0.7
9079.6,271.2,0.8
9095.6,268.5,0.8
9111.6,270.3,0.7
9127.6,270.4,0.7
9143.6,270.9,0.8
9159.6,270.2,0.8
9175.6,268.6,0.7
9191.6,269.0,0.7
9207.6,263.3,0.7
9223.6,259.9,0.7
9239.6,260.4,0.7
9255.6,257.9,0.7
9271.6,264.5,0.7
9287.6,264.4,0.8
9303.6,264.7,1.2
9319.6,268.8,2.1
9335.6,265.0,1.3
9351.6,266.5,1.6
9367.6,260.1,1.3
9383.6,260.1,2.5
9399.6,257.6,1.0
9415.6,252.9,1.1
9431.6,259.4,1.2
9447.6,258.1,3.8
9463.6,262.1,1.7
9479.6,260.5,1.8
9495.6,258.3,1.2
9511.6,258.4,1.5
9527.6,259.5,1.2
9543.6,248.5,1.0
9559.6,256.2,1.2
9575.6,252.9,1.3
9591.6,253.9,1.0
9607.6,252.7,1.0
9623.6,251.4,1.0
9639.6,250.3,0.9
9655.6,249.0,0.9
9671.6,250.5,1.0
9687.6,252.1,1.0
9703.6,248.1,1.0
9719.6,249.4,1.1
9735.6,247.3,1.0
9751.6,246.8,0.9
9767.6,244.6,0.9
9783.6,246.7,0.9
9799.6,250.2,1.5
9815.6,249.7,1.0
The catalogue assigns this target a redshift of 0.00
